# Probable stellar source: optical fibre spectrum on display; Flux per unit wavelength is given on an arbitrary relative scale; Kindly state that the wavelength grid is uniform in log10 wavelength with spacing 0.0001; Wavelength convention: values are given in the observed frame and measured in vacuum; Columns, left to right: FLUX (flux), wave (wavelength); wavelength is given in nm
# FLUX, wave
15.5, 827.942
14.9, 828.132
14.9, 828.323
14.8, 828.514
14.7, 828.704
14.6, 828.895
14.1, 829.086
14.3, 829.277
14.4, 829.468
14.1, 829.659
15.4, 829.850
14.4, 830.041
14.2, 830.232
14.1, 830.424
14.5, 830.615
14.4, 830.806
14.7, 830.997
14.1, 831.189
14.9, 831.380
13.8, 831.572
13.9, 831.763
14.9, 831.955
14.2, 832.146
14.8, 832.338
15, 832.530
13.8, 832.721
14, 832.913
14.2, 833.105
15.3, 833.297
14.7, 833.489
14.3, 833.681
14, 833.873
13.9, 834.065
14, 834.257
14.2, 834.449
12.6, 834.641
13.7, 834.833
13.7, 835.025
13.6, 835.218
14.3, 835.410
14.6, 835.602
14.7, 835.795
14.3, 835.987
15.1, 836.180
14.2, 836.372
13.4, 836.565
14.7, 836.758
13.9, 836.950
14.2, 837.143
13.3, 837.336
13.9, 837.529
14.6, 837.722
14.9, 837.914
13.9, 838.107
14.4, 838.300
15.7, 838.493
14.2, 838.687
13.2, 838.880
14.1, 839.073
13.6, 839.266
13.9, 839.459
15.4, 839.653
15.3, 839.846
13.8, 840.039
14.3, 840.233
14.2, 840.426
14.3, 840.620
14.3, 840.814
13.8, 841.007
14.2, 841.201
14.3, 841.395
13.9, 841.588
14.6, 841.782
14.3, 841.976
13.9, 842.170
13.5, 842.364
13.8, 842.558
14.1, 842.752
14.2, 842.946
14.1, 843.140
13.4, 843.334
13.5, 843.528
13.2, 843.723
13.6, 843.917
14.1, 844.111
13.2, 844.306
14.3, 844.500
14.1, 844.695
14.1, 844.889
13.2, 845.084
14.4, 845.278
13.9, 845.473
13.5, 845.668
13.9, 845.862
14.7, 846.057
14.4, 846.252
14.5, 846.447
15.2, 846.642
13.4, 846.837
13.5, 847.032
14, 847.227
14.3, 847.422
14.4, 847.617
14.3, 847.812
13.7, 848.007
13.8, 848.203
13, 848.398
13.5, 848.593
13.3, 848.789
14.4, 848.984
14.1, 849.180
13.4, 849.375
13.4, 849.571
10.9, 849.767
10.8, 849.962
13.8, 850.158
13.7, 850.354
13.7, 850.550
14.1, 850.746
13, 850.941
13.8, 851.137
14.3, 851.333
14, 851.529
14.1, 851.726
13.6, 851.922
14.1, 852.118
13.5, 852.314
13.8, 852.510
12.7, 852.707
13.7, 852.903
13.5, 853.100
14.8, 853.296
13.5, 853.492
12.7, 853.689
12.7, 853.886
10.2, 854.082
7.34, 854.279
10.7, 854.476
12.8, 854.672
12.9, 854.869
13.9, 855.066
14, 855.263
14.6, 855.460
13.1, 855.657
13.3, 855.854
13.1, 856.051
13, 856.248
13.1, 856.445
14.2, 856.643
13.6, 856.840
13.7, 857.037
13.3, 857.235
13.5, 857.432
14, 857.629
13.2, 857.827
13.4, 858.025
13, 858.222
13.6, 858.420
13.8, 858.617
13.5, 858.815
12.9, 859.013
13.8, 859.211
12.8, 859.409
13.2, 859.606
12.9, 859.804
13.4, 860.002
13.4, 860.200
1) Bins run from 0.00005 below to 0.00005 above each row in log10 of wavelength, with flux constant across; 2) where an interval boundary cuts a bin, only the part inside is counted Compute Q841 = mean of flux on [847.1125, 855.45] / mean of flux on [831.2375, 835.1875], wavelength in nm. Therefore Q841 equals 0.93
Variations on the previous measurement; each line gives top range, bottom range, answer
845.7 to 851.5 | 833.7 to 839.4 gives 0.97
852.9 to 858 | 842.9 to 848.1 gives 0.93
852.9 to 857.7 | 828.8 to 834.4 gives 0.90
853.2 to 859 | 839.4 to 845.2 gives 0.93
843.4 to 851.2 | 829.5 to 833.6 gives 0.95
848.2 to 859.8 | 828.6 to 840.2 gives 0.93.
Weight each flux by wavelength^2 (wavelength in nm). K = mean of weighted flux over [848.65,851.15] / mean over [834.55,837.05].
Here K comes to 0.97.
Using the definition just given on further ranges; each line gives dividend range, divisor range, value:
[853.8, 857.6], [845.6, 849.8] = 0.94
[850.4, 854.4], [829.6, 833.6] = 0.96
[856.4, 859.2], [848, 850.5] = 1.04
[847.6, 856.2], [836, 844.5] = 0.96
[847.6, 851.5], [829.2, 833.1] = 0.98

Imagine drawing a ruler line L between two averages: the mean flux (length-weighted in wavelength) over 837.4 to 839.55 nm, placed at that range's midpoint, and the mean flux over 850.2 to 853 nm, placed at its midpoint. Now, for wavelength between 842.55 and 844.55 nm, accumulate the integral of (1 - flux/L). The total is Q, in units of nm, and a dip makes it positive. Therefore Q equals 0.04 nm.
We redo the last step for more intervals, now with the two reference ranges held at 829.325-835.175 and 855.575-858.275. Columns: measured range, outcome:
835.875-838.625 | -0.05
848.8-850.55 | 0.07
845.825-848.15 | -0.07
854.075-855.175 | 0.17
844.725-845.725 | 0.00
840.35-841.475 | -0.02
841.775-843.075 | -0.01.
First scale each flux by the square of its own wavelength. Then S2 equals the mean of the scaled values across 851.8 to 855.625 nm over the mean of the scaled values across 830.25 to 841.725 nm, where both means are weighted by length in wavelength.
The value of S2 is 0.95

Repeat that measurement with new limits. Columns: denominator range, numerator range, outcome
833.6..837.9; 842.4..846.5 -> 1.01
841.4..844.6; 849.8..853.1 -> 0.99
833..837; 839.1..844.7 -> 1.01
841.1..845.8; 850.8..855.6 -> 0.97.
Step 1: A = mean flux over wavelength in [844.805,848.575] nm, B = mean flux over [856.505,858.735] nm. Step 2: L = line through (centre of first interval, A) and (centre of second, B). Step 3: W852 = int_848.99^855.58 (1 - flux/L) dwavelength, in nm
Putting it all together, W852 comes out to 0.32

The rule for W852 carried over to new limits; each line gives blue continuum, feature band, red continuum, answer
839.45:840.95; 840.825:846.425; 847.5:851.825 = 0.07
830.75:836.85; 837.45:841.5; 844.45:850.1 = -0.08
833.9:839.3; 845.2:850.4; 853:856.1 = -0.19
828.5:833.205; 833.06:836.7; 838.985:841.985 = 0.05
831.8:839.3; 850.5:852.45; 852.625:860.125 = -0.07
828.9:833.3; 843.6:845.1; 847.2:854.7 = -0.02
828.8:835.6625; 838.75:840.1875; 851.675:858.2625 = -0.03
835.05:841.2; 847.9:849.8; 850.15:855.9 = 0.01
